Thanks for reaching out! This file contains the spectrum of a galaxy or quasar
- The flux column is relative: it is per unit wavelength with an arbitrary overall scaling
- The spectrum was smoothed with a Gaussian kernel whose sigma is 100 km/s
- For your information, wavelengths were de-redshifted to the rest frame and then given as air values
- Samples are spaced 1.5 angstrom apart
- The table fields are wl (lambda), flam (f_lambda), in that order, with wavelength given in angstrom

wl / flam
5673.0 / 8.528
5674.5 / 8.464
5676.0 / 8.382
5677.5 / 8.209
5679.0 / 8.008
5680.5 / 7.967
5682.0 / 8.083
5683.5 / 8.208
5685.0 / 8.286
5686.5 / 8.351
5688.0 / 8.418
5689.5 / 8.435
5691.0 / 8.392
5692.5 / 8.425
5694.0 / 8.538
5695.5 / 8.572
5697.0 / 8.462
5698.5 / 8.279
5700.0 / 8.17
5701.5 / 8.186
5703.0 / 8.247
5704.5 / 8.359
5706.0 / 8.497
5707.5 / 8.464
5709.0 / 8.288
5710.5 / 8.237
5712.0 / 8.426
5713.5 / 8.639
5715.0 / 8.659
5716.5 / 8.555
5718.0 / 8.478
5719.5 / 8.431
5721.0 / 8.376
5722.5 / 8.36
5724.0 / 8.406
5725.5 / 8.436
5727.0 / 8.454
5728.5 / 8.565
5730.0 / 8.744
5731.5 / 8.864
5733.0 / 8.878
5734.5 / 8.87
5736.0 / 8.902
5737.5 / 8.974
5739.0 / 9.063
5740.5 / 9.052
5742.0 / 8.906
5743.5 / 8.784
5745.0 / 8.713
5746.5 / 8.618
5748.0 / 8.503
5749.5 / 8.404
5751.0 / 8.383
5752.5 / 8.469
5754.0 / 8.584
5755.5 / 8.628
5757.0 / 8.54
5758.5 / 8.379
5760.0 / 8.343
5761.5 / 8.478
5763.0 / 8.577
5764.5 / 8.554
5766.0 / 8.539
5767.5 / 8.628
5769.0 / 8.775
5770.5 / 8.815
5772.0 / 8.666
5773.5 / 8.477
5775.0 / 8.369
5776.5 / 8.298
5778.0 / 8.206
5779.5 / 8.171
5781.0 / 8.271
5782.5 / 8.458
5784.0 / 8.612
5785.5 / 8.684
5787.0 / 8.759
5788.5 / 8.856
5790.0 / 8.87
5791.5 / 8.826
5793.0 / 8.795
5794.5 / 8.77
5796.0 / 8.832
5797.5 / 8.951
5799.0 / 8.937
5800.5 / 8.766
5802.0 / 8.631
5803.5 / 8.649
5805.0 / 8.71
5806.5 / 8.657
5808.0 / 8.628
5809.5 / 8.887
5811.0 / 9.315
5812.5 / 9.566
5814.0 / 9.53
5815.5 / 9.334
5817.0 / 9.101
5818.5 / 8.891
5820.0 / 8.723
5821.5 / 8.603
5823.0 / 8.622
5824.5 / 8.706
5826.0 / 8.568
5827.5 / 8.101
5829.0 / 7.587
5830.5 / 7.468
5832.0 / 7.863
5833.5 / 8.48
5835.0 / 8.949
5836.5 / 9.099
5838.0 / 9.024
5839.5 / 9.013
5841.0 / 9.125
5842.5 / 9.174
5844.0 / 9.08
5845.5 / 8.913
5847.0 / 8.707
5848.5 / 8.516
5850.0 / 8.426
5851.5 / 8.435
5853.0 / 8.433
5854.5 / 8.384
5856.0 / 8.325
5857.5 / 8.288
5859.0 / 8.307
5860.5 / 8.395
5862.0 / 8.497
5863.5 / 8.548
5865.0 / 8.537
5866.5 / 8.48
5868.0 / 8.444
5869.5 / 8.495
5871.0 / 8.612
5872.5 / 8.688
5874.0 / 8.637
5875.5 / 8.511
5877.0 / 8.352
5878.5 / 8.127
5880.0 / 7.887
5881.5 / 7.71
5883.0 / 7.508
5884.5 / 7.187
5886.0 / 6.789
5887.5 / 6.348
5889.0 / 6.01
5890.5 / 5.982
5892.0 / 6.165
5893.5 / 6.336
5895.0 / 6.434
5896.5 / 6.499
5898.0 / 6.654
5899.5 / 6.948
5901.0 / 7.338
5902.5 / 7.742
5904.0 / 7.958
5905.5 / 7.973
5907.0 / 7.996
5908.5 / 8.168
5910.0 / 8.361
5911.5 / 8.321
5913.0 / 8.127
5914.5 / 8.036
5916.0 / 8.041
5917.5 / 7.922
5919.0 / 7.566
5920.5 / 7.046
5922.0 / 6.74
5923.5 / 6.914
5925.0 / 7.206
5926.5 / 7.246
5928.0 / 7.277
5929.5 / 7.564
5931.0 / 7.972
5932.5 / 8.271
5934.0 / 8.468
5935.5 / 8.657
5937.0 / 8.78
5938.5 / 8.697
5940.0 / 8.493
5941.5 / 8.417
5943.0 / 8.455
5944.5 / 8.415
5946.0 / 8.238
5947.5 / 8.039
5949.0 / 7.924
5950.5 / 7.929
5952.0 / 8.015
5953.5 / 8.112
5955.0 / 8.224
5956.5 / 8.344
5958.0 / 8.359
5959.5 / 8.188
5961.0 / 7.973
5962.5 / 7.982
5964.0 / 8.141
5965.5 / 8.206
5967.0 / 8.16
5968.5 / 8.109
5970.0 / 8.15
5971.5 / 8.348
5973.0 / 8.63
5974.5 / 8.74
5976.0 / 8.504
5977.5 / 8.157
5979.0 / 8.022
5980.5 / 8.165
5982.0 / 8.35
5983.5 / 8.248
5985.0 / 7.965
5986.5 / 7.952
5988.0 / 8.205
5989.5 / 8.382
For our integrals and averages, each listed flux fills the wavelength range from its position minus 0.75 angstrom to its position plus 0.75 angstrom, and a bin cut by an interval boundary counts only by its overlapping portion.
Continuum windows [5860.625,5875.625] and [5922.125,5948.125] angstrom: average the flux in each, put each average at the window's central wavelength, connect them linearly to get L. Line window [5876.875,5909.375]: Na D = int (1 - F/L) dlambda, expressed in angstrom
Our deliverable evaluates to 4.6 angstrom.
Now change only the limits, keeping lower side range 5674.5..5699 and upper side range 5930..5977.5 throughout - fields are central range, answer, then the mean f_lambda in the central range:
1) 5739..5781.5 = -1.24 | 8.55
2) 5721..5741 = -0.98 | 8.72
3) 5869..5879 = -0.25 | 8.5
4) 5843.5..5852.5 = -0.40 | 8.66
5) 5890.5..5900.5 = 2.17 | 6.49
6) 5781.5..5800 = -1.04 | 8.77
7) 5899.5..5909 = 0.58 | 7.78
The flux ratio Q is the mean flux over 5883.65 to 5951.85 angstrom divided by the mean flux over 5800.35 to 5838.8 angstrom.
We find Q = 0.9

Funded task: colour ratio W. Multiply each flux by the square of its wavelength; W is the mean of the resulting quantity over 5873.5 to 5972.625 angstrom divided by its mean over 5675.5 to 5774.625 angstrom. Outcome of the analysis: 0.98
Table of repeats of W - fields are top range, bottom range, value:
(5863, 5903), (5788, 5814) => 0.87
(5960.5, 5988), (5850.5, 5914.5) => 1.09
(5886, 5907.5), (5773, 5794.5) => 0.83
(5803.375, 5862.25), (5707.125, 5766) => 1.04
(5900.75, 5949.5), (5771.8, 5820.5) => 0.95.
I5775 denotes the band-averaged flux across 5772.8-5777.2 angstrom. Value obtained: 8.38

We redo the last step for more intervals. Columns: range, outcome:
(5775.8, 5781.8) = 8.24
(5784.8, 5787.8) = 8.72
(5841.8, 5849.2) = 8.88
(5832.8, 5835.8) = 8.72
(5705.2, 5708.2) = 8.48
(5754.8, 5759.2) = 8.52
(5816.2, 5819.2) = 9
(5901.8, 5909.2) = 7.97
